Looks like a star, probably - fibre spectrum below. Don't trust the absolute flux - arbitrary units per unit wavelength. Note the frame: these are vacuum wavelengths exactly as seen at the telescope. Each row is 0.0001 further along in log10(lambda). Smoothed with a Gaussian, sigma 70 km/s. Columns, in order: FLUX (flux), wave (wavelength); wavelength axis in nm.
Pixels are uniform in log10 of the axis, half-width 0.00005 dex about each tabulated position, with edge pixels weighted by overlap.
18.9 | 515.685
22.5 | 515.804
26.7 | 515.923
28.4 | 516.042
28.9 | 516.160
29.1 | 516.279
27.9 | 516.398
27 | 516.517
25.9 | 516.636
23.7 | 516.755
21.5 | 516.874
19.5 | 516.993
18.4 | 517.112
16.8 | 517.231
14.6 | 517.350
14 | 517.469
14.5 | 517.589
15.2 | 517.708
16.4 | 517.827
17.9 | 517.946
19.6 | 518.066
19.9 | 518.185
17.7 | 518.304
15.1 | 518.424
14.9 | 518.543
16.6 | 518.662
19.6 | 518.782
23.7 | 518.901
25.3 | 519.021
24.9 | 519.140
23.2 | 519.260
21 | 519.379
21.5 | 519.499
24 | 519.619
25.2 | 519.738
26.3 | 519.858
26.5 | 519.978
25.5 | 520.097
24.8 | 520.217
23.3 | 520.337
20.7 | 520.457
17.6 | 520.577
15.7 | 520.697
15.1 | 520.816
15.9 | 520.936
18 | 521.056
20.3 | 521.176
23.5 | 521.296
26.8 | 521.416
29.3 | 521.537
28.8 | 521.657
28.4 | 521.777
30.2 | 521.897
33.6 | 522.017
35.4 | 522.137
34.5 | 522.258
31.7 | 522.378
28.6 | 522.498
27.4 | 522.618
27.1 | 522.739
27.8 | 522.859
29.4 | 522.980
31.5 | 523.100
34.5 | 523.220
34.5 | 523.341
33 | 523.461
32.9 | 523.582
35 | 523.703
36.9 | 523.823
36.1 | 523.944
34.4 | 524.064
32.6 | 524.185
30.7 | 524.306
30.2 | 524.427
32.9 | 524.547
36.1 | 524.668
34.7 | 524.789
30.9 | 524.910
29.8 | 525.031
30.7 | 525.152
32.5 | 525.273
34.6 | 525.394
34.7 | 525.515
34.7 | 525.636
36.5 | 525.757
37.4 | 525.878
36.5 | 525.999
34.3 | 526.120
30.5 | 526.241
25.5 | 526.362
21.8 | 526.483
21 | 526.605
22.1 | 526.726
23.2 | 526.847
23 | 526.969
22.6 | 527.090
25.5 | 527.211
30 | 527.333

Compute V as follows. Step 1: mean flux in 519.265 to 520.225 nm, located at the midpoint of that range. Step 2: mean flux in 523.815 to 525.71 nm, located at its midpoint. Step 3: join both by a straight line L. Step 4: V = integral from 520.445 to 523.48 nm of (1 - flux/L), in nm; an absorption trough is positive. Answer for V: 0.16 nm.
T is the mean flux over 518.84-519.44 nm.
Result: 23.6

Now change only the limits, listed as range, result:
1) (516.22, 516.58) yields 28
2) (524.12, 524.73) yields 32.5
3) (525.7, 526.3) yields 35.1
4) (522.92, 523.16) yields 30.5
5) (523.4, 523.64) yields 33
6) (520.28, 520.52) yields 21.9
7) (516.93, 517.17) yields 19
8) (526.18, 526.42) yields 28.1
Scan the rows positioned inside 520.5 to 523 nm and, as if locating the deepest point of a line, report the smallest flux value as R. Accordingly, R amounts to 15.1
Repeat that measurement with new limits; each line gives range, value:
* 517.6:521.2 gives 14.9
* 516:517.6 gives 14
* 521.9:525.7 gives 27.1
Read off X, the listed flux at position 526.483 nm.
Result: 21.8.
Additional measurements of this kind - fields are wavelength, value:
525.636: 34.7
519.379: 21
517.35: 14.6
